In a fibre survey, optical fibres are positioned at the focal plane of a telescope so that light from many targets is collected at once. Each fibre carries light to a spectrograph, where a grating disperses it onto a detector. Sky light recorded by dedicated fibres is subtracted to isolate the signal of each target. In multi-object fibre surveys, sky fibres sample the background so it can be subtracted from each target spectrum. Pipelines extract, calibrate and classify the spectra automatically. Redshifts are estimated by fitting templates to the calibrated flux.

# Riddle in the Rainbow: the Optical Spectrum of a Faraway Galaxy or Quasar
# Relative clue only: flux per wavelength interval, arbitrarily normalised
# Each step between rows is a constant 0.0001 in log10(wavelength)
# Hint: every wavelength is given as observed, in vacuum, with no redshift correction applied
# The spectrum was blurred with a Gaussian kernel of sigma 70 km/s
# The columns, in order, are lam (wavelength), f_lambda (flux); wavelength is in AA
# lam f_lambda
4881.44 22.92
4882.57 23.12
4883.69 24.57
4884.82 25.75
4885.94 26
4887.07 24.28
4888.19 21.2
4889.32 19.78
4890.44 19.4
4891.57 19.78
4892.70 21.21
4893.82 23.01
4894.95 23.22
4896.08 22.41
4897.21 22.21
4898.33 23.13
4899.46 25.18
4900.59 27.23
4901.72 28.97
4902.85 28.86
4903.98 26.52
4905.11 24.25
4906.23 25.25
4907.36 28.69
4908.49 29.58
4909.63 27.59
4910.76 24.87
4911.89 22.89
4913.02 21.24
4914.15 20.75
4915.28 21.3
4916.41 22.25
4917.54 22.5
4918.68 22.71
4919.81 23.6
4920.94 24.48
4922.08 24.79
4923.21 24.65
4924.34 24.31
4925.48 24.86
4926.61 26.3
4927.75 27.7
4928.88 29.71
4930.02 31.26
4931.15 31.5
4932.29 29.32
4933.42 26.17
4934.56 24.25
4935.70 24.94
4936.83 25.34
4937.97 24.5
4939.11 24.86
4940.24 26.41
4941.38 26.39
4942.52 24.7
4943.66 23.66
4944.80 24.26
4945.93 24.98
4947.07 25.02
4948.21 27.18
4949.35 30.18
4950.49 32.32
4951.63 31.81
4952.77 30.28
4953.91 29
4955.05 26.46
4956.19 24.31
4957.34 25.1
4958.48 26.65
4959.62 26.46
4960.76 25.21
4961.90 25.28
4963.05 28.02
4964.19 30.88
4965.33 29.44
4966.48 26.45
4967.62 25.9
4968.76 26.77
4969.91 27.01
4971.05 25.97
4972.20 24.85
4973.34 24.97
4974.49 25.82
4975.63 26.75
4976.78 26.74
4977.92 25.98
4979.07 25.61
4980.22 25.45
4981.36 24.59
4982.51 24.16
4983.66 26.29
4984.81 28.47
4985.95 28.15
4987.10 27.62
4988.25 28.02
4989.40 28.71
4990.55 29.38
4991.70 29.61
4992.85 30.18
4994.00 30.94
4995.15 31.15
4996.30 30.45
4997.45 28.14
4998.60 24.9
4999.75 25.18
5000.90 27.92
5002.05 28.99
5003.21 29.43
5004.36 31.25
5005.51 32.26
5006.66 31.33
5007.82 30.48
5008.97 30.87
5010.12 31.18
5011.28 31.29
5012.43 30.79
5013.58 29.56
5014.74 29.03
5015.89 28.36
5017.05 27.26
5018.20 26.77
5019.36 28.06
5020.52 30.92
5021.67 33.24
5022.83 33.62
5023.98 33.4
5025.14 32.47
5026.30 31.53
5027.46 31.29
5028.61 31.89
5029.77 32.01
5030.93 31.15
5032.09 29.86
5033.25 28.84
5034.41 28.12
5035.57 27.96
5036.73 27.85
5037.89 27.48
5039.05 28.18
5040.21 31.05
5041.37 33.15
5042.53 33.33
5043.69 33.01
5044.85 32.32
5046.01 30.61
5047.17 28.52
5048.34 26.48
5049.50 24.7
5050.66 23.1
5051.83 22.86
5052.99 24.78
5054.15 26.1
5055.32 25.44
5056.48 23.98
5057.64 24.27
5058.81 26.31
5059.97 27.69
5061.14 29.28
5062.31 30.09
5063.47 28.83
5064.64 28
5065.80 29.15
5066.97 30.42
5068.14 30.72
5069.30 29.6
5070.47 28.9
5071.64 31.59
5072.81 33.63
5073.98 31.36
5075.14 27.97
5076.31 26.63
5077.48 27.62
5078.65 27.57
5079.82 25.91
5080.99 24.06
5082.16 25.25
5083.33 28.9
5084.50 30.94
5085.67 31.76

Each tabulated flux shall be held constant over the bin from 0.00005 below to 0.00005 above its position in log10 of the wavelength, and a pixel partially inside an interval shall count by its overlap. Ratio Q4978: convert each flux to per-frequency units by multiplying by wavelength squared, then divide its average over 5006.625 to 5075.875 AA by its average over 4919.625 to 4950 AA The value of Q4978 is 1.17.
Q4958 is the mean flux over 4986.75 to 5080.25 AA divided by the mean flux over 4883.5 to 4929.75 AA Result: 1.20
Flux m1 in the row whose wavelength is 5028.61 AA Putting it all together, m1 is 31.89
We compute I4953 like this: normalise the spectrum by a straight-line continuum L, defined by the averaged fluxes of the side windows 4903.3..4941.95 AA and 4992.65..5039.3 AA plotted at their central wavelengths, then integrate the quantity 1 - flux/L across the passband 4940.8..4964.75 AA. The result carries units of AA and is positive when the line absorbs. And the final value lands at -0.1 AA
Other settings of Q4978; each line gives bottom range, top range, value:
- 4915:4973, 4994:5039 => 1.17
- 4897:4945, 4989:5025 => 1.21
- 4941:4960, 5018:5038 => 1.16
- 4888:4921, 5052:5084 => 1.25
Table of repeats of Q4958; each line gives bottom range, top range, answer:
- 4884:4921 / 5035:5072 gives 1.18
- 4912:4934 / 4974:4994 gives 1.08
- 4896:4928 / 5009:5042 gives 1.22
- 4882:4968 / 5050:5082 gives 1.08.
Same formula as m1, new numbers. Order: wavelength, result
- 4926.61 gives 26.3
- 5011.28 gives 31.29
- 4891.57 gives 19.78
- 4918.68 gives 22.71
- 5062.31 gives 30.09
